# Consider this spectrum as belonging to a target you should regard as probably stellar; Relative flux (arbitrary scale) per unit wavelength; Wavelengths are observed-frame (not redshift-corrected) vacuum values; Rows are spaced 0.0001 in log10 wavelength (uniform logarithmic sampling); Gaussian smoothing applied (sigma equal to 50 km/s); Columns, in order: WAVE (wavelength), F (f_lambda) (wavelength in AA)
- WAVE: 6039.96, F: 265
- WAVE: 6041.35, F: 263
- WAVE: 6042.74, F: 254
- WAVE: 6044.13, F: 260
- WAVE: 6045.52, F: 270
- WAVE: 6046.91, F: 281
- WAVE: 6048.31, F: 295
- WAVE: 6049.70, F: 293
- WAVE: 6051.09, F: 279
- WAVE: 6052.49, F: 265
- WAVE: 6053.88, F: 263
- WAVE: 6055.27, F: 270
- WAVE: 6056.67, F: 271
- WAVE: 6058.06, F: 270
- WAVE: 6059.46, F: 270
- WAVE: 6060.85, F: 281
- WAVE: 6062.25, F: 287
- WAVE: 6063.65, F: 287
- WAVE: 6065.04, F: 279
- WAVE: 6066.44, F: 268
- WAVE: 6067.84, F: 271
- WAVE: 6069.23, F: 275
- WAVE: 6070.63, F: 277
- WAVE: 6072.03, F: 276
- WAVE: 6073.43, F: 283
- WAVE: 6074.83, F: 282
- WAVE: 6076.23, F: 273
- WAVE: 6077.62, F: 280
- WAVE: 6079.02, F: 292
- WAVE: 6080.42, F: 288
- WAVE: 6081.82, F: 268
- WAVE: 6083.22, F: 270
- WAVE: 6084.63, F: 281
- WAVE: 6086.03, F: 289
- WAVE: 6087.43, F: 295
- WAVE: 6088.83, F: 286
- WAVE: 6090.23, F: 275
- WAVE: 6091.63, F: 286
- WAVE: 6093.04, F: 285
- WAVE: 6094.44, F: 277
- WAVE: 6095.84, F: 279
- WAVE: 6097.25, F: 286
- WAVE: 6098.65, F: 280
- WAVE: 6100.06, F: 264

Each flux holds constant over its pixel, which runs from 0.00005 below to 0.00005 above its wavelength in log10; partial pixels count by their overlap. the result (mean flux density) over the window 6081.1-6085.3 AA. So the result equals 272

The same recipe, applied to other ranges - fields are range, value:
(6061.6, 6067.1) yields 280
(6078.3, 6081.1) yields 290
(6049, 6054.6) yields 275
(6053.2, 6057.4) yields 268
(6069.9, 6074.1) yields 278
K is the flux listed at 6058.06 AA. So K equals 270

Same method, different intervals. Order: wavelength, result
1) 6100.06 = 264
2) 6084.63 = 281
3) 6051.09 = 279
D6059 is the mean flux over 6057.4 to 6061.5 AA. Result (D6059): 274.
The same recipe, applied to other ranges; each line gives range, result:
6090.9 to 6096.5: 282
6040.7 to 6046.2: 262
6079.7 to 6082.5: 278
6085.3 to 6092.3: 287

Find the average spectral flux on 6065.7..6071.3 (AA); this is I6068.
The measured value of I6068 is 273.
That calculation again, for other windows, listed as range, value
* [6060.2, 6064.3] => 284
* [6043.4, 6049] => 276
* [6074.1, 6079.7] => 282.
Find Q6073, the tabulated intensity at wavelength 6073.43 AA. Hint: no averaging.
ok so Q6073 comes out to 283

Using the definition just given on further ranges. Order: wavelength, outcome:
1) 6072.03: 276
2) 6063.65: 287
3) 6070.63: 277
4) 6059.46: 270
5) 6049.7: 293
